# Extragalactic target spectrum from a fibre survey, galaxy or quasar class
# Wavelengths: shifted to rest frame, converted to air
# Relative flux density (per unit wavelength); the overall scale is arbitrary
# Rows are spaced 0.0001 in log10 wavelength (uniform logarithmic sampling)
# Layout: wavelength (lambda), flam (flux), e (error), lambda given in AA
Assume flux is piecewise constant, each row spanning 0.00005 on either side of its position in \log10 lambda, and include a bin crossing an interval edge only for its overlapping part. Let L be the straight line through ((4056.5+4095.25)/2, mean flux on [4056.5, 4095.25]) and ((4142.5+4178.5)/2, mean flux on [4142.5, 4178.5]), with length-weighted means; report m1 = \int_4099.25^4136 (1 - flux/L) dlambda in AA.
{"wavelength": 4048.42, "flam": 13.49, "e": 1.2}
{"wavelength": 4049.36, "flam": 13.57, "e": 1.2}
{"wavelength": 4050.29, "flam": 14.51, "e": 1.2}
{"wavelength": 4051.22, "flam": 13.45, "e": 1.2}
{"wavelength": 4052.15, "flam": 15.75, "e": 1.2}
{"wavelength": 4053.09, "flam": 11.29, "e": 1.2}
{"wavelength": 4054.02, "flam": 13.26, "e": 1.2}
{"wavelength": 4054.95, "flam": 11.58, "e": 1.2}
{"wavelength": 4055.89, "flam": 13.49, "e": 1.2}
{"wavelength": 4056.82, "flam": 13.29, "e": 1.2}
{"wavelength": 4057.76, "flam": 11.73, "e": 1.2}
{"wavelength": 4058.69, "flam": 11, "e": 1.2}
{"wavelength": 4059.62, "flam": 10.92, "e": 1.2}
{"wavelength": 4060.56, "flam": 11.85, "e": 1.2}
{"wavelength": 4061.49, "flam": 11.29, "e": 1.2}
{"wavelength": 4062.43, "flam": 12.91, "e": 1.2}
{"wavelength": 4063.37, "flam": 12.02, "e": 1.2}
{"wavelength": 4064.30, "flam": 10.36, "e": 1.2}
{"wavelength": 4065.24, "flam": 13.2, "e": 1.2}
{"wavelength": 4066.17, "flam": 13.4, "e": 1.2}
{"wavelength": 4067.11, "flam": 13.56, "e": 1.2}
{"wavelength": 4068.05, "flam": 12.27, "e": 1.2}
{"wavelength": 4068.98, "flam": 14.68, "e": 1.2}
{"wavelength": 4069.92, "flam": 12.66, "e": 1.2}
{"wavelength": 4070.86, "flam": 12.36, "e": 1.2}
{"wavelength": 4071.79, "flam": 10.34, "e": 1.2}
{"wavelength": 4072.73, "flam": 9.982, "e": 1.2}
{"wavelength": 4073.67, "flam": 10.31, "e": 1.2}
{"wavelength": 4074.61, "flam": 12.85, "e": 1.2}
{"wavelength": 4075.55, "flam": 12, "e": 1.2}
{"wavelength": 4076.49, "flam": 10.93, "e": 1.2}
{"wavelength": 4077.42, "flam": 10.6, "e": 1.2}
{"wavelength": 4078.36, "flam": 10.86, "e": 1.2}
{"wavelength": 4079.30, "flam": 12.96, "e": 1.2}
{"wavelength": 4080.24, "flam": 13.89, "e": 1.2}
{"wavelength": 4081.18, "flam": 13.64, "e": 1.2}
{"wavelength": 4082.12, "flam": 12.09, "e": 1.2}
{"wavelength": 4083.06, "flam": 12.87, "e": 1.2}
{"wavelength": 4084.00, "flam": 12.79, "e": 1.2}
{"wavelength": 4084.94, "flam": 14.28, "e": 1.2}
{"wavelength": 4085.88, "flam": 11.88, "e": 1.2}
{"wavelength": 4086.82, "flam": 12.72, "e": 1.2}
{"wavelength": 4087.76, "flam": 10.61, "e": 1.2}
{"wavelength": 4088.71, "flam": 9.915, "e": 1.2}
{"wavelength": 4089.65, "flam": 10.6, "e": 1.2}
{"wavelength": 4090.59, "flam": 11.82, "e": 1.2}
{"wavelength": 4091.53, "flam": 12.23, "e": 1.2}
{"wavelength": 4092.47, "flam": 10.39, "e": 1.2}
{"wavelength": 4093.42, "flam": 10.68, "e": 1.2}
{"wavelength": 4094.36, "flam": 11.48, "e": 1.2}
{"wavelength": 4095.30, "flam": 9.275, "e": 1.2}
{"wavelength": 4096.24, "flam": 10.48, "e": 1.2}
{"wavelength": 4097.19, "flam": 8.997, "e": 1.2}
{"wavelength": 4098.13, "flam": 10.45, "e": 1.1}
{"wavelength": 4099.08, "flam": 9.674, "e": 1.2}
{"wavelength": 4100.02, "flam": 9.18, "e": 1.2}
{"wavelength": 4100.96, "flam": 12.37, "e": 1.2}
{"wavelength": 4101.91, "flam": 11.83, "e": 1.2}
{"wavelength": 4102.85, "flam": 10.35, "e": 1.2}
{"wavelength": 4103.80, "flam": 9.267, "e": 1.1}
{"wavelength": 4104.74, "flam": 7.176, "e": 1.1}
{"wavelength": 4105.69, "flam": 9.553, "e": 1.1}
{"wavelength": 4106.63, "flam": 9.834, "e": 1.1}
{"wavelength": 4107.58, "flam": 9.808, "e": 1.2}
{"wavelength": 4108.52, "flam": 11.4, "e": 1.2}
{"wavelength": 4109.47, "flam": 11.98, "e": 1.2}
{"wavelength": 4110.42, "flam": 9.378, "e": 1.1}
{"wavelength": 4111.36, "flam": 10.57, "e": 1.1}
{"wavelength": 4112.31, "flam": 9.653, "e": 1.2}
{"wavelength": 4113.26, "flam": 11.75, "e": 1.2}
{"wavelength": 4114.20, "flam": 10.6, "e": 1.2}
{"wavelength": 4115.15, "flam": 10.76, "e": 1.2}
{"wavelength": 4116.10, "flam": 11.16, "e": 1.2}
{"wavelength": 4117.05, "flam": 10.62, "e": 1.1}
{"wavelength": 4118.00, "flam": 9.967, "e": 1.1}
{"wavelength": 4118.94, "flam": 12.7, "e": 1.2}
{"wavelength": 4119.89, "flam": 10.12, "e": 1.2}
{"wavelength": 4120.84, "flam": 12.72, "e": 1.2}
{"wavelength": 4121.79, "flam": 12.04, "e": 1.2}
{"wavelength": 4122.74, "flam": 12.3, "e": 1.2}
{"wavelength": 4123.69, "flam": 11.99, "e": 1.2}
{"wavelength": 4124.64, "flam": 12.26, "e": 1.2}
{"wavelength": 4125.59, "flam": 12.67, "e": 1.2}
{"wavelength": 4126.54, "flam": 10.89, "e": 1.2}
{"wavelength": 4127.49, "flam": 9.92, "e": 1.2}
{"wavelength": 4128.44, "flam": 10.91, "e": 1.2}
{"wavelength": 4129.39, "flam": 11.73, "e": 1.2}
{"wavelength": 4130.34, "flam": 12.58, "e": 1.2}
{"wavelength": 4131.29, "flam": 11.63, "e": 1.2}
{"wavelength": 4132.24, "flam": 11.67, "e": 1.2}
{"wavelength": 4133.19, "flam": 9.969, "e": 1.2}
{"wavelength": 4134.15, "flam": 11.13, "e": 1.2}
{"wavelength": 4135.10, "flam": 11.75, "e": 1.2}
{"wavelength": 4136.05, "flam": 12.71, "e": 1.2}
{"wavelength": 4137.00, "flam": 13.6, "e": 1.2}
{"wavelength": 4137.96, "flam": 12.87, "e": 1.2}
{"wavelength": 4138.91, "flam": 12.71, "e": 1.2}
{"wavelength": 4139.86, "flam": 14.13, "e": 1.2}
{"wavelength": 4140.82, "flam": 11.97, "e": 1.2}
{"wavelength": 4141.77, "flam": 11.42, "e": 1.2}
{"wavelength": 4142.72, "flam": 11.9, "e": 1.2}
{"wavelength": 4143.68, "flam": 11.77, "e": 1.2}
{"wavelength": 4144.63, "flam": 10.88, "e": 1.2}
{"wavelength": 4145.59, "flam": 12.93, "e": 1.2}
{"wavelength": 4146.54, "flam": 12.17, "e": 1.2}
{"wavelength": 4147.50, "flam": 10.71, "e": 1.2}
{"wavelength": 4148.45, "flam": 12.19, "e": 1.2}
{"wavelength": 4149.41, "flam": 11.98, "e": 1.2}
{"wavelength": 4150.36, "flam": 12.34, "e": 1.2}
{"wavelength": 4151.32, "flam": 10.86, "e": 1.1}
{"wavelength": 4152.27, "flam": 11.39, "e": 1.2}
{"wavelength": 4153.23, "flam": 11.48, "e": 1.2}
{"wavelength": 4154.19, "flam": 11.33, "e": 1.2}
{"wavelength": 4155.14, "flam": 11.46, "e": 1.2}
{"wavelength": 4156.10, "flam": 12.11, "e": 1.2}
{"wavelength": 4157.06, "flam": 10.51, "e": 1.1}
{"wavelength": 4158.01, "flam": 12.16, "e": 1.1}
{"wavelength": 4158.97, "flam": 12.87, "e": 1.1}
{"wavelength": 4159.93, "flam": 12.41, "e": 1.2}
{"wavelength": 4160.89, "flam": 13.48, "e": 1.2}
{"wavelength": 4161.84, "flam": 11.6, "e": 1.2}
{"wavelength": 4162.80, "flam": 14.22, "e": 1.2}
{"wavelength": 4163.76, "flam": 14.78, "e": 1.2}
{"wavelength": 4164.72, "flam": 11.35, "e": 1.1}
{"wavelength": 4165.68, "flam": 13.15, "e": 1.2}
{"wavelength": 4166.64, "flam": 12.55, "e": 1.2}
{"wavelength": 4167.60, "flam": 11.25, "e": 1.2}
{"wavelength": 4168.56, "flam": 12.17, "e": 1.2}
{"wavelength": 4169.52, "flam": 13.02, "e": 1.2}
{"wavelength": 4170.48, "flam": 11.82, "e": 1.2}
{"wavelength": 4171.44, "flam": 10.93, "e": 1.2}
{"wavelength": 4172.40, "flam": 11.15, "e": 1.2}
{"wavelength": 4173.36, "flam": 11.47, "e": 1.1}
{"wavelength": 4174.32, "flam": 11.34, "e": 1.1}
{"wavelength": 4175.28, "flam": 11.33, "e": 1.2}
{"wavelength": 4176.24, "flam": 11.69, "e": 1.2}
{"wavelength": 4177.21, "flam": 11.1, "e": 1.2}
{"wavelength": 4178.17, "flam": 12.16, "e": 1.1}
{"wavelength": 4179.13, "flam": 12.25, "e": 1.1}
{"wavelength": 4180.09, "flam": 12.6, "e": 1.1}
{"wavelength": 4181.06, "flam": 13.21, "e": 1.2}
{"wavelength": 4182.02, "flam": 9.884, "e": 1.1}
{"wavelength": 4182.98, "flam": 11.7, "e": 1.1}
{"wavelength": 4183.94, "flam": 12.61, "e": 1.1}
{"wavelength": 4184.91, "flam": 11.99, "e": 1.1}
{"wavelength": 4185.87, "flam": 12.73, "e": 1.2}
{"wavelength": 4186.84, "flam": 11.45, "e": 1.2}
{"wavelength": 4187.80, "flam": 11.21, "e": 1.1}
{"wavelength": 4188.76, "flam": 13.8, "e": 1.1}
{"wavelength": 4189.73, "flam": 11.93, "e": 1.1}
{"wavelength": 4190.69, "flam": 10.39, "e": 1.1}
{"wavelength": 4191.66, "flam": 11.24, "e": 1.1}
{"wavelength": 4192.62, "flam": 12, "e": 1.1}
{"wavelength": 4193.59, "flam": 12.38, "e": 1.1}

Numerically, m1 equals 3.0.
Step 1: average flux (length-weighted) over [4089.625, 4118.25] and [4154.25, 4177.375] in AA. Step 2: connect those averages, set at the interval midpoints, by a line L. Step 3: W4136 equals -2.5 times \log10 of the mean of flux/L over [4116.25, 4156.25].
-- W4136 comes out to -0.05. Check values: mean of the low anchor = 10.4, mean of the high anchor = 12.1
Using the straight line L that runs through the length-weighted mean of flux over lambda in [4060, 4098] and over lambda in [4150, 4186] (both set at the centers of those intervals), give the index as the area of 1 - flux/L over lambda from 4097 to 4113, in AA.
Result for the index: 2.3 AA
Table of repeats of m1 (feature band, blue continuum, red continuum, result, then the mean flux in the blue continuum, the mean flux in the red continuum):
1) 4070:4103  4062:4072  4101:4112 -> 0.02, 12.6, 10.2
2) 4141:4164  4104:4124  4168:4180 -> -1.28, 10.7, 11.7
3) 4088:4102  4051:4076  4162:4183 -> 1.85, 12.3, 12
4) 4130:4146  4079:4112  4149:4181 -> -0.62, 11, 12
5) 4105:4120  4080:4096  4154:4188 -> 1.62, 11.8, 12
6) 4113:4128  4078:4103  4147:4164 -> 0.42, 11.4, 12.1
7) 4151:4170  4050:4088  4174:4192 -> -0.46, 12.4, 11.8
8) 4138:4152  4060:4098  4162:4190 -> -0.03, 11.8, 12.1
